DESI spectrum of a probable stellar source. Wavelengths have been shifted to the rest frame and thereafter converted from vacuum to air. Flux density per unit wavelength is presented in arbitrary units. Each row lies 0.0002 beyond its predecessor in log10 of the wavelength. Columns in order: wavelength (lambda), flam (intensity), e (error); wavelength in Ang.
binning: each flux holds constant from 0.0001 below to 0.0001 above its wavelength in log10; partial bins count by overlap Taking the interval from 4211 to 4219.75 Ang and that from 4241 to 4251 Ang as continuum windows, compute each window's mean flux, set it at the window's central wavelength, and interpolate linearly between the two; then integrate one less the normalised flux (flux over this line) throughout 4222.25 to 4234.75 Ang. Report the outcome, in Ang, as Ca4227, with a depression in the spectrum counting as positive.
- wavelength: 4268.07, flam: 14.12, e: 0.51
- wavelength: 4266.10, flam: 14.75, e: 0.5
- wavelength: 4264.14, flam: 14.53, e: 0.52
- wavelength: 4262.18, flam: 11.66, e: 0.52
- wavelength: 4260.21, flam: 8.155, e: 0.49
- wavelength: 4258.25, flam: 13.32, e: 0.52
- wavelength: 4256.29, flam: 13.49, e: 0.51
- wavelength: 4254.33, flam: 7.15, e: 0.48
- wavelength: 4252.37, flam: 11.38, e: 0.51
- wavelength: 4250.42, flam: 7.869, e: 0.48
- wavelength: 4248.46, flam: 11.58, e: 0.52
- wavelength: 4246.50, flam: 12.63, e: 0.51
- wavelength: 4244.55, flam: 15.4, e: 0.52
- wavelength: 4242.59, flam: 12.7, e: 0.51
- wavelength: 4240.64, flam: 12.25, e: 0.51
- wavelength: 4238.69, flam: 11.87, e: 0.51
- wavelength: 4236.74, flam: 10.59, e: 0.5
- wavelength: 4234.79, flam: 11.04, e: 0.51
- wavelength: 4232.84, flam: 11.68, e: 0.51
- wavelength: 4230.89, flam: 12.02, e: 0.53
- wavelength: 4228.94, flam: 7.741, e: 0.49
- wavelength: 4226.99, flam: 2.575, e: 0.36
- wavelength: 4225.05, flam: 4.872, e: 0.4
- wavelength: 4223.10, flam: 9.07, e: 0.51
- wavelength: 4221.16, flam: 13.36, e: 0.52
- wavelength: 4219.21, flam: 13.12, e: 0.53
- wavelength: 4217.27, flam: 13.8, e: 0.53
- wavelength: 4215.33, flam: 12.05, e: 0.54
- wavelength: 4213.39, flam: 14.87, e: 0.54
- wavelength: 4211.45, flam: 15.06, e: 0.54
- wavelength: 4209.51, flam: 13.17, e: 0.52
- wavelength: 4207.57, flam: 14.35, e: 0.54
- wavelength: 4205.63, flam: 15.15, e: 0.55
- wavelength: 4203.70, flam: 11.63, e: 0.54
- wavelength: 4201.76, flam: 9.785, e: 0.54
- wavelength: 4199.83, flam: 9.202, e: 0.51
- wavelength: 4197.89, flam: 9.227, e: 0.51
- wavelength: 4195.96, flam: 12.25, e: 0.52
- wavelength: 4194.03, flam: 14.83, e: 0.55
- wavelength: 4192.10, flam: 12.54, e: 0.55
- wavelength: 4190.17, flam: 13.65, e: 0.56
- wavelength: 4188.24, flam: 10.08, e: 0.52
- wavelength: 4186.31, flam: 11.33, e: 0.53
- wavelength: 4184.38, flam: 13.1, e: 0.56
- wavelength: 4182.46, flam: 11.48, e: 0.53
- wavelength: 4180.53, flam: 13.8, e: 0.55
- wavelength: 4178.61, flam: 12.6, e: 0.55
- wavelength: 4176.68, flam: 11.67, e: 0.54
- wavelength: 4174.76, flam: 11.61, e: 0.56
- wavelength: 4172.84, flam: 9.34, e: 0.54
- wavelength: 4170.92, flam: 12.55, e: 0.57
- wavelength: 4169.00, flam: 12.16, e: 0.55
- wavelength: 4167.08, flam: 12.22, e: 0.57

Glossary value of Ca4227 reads 4.6 Ang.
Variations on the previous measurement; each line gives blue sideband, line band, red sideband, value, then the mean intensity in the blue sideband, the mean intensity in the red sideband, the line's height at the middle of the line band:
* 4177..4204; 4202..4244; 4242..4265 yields 0.5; 11.8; 11.6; 11.7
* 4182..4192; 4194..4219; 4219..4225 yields -3.3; 12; 10.6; 11.2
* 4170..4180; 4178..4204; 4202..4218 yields 1.4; 11.7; 13.6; 12.5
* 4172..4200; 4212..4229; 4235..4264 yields 1.9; 11.9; 11.5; 11.7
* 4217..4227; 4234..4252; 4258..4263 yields -2.6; 9.82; 10.7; 10.3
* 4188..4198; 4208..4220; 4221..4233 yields -4.7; 12.5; 8.25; 9.87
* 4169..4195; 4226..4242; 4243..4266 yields 2.4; 12.2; 11.7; 11.8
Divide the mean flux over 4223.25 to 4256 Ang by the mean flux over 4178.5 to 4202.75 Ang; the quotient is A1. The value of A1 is 0.9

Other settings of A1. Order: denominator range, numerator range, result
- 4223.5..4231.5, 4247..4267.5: 1.71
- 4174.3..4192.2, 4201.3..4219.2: 1.10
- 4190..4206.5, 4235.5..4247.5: 1.05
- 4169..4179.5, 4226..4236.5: 0.79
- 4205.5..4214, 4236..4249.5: 0.86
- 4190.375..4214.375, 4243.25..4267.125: 0.93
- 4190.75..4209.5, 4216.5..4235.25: 0.81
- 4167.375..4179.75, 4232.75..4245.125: 1.04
